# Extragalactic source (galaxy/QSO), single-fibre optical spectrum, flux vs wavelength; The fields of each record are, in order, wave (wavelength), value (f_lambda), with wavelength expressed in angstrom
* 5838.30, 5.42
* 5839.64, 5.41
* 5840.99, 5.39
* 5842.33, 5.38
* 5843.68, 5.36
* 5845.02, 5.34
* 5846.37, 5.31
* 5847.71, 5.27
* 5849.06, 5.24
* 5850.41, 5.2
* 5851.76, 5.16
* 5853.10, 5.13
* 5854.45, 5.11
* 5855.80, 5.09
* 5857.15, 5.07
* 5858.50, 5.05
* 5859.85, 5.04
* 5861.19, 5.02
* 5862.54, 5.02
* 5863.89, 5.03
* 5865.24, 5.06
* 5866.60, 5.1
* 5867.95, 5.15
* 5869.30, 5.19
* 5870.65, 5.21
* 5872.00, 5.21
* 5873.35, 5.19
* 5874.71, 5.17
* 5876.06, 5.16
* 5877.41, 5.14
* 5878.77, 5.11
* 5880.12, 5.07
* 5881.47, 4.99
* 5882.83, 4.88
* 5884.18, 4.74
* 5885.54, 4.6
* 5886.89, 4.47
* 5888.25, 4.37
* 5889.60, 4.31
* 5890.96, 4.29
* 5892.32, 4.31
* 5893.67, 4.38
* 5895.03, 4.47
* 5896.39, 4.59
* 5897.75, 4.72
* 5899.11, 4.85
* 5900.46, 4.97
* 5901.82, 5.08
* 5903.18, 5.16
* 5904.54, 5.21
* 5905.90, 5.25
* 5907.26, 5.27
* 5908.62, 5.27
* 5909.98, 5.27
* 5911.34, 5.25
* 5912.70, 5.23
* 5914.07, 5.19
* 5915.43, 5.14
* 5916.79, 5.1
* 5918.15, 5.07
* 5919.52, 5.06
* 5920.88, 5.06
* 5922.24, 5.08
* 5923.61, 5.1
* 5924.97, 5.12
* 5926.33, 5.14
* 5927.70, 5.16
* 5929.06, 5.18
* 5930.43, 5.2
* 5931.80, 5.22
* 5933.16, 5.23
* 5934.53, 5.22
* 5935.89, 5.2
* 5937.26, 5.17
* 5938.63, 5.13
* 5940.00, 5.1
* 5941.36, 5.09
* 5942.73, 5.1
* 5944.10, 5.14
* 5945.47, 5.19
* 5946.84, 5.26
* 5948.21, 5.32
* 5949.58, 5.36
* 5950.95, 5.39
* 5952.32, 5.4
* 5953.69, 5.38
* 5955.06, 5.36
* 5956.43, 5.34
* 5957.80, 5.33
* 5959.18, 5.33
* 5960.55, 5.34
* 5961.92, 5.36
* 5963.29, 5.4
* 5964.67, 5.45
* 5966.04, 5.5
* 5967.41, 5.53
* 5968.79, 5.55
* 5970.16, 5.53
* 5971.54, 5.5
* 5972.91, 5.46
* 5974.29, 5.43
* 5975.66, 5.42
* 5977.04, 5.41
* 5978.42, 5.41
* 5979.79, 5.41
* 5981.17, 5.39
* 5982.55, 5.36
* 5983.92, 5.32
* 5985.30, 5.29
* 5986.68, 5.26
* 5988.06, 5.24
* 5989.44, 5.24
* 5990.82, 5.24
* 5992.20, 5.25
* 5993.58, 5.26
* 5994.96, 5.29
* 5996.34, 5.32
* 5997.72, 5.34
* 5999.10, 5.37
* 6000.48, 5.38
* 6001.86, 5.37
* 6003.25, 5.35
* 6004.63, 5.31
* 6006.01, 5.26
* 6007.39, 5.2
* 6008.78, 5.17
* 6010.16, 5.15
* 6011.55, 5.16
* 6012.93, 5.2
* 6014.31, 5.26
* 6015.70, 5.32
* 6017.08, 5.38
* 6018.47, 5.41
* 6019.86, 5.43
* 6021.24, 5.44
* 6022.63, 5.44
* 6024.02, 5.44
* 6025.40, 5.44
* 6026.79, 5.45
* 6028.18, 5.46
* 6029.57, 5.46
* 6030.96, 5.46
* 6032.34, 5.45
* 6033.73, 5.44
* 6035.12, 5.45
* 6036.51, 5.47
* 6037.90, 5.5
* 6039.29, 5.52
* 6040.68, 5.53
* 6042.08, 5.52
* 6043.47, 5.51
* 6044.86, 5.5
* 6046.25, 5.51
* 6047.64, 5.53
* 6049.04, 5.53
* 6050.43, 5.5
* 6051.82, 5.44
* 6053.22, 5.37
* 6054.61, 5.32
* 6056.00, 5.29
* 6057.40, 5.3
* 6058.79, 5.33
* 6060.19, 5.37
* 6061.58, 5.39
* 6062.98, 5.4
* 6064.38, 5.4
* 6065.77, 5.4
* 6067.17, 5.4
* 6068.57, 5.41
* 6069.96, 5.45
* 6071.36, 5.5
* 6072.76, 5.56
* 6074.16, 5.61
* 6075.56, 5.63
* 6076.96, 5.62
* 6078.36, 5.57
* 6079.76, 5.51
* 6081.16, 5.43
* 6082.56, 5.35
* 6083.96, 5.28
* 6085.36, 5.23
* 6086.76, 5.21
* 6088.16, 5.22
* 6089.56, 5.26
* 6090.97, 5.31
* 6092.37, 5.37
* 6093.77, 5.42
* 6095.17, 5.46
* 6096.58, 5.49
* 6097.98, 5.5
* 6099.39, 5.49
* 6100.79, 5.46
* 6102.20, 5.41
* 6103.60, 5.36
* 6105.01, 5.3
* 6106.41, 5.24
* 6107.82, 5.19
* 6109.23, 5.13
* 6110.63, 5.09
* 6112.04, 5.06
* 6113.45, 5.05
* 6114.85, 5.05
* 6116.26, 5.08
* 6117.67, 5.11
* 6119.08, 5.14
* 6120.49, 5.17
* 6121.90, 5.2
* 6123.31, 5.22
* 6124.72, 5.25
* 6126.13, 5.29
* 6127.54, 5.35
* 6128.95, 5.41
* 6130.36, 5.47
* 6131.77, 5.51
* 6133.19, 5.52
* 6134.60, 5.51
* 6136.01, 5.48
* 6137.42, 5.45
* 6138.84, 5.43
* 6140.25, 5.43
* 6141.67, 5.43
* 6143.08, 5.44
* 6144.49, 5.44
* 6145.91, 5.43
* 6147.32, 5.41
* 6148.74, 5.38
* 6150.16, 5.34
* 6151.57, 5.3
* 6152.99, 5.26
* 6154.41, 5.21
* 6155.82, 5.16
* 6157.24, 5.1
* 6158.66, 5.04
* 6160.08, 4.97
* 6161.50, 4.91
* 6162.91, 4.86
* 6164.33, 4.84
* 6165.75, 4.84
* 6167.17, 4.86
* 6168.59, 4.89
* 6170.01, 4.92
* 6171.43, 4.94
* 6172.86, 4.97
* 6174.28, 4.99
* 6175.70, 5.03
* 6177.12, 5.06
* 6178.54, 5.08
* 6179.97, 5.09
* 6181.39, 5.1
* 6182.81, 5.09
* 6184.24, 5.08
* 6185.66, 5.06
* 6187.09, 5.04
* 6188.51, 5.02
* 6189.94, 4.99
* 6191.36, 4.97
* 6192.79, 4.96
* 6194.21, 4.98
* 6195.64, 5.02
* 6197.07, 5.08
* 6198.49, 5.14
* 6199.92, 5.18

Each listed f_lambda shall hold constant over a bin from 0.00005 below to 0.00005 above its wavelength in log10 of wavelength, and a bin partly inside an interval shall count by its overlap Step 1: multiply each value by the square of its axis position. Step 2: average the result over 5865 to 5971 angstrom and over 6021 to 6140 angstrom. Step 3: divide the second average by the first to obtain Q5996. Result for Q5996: 1.11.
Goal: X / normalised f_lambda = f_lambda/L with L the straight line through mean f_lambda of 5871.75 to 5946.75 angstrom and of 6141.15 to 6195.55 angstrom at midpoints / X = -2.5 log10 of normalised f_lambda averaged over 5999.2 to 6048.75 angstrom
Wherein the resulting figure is -0.07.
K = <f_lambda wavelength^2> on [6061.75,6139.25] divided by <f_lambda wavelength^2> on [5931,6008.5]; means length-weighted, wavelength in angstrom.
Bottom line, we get 1.05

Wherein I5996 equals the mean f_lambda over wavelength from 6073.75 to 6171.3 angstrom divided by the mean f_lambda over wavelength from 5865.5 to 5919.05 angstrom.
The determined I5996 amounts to 1.07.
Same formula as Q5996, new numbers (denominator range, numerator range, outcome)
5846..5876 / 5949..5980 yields 1.09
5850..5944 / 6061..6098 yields 1.15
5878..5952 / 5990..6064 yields 1.11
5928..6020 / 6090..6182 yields 1.04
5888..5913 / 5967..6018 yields 1.13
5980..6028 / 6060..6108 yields 1.04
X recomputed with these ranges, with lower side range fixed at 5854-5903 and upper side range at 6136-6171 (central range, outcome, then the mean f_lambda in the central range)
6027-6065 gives -0.08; 5.44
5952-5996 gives -0.08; 5.37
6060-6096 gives -0.06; 5.41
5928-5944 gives -0.05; 5.17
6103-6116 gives 0.00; 5.16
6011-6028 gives -0.07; 5.37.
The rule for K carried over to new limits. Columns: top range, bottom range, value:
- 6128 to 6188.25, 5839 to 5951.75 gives 1.11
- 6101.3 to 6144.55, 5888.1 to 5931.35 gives 1.14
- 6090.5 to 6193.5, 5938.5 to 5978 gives 1.03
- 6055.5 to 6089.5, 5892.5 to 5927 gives 1.13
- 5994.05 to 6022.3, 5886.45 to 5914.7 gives 1.13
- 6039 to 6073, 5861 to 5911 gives 1.17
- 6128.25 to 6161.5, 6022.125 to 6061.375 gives 1.01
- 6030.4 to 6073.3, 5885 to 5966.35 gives 1.12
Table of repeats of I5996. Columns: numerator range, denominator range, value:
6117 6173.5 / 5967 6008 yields 0.97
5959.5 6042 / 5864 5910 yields 1.09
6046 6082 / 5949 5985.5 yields 1.01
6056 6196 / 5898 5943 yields 1.02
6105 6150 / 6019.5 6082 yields 0.97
